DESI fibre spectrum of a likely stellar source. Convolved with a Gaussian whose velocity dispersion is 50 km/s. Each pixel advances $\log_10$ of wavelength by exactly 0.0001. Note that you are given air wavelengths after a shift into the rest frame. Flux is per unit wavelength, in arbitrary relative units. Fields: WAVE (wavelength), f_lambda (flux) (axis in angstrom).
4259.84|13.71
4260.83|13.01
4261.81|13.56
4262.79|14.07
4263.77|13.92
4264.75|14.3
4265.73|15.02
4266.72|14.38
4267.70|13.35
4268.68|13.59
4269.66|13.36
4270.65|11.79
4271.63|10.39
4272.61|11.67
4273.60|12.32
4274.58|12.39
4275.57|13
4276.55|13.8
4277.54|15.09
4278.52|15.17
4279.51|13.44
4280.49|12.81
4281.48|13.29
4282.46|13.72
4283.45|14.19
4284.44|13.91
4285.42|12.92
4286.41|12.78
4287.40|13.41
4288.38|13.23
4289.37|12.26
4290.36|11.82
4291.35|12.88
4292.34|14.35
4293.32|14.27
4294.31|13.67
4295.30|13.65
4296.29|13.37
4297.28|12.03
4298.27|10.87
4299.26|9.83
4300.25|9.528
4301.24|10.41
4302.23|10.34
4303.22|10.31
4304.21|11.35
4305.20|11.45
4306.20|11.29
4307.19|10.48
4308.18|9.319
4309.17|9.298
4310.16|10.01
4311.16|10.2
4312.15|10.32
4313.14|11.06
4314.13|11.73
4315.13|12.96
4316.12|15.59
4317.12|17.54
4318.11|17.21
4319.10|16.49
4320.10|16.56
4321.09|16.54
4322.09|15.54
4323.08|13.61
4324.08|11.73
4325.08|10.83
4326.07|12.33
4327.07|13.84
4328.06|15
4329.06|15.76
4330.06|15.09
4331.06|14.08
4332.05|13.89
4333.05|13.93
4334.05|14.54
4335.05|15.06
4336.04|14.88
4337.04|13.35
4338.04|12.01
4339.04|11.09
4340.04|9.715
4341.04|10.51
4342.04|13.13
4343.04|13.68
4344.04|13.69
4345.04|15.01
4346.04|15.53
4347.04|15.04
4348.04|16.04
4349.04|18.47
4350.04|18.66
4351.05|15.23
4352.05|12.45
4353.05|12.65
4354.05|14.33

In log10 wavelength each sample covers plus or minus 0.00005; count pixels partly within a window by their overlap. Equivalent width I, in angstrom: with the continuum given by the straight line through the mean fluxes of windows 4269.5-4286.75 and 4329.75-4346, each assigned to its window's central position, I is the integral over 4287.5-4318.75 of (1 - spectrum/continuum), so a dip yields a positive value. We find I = 2.77 angstrom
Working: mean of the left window 13.1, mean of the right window 13.4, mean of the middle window 12.1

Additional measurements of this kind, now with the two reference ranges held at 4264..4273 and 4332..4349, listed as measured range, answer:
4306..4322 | 0.59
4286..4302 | 1.18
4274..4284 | -0.34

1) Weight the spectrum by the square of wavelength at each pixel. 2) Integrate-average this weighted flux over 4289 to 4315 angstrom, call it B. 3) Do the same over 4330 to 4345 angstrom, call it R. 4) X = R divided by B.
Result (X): 1.2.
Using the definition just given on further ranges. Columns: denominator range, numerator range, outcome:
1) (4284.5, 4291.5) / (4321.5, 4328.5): 1.05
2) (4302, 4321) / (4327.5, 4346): 1.11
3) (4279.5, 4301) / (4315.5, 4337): 1.17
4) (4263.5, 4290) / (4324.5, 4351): 1.09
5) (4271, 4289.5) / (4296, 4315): 0.82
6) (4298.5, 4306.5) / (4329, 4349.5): 1.35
